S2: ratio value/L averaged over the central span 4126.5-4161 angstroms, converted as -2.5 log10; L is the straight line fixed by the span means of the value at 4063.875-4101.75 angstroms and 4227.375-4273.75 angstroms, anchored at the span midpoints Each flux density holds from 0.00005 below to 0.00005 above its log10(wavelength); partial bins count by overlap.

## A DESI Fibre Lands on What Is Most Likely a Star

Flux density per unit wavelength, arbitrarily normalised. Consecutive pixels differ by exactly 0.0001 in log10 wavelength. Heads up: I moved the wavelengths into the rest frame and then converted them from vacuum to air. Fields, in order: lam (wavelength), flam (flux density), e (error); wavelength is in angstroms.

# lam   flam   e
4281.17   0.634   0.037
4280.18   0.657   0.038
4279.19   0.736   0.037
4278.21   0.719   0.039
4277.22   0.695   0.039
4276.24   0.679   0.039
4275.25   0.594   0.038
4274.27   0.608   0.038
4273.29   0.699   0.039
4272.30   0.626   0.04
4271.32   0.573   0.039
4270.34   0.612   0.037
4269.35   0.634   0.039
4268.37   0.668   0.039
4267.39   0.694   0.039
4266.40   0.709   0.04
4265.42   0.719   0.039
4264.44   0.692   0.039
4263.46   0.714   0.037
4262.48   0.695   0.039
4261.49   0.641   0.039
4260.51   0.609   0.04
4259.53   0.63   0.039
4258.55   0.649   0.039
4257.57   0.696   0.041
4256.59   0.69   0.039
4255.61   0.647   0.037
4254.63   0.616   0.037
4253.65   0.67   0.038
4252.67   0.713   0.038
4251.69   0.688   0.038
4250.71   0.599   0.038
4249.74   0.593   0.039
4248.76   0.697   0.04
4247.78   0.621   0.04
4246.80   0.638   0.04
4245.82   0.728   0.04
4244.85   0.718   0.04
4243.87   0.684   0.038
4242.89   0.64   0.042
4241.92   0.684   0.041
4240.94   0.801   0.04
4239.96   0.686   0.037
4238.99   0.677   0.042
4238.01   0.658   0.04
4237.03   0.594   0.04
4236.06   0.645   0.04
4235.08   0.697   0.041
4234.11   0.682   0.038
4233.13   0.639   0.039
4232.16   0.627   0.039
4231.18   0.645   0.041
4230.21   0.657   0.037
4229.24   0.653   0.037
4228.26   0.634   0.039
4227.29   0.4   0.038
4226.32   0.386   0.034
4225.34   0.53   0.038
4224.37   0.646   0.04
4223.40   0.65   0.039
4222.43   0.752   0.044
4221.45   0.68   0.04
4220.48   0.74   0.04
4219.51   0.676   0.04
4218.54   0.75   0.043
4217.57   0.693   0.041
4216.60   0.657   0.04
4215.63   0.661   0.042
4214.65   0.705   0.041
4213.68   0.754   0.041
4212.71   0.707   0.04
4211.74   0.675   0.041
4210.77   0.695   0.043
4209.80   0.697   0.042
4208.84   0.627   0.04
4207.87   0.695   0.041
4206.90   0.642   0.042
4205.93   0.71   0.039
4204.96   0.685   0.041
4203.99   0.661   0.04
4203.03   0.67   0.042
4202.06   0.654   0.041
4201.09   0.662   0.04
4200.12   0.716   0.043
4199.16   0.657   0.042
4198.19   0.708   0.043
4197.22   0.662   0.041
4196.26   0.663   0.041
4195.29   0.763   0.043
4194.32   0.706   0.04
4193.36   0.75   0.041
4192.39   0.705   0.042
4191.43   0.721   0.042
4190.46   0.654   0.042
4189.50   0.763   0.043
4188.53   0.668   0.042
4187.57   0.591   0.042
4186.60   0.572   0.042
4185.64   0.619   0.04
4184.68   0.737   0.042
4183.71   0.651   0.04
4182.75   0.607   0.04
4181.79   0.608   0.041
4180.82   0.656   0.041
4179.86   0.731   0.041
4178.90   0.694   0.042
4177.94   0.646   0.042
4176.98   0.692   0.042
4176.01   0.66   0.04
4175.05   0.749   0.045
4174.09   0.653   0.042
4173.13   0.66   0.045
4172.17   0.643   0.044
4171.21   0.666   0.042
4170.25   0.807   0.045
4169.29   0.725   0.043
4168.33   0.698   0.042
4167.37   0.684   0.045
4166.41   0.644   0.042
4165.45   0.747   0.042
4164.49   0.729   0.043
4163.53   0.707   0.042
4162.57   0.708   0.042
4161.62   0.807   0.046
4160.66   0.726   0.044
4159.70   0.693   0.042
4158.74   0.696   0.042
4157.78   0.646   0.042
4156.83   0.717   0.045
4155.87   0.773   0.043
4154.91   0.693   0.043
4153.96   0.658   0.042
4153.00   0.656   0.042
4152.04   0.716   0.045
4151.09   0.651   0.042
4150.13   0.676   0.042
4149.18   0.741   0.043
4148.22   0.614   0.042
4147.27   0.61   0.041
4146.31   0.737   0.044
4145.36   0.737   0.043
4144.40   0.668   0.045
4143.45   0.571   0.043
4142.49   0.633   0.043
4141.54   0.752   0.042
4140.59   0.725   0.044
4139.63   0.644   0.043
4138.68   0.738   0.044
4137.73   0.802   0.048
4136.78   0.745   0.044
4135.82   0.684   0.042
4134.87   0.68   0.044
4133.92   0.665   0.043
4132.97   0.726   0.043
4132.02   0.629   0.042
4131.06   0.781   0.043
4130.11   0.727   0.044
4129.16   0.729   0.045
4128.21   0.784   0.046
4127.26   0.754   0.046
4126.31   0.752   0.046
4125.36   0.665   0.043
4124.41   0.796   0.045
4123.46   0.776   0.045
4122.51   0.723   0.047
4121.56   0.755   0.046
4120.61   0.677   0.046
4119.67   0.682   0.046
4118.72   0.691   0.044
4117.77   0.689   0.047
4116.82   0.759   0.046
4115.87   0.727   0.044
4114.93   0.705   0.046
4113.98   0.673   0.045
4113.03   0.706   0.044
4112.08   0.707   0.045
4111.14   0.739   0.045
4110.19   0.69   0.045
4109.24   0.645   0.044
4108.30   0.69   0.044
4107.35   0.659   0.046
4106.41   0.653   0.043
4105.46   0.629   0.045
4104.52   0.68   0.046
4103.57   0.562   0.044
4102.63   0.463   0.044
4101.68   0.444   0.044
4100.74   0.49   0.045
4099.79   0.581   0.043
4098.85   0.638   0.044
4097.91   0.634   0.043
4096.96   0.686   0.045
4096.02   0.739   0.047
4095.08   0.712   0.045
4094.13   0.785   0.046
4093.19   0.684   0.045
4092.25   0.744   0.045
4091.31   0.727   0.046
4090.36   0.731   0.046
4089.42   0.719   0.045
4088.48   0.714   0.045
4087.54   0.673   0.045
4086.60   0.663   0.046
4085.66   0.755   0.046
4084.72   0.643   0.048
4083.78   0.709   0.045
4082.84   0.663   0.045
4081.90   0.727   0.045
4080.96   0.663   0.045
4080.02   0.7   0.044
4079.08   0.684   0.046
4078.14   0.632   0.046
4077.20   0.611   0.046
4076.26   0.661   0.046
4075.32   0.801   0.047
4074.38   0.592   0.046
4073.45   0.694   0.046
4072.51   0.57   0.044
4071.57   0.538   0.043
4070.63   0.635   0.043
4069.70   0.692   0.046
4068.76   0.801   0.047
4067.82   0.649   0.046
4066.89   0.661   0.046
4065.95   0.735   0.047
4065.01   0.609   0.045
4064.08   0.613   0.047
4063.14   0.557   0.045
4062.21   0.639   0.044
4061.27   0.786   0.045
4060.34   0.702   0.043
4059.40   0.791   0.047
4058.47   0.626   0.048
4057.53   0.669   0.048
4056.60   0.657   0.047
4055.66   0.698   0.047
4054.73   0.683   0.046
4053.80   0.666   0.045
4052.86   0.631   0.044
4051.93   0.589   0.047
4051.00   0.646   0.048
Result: -0.05 mag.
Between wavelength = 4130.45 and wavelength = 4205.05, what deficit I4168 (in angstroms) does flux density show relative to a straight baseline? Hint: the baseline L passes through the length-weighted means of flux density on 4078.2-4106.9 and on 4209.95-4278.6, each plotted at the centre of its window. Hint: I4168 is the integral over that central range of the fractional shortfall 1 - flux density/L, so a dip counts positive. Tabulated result -3.1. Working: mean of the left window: 0.663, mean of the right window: 0.66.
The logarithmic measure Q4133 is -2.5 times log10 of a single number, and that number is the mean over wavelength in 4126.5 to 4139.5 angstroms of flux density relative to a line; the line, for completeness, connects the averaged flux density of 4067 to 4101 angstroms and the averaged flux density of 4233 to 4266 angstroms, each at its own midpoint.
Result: -0.08 mag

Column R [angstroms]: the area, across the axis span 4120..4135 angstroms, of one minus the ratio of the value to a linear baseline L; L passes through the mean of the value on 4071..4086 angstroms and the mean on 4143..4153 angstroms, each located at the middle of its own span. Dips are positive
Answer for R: -1.3 angstroms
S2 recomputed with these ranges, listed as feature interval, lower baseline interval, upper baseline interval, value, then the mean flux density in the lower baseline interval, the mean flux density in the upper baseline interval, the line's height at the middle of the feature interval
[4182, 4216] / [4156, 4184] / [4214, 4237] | -0.021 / 0.693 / 0.643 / 0.667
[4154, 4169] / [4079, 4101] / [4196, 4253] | -0.055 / 0.688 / 0.664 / 0.675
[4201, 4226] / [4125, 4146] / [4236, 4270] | 0.008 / 0.709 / 0.67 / 0.683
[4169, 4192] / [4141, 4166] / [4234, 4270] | 0.023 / 0.695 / 0.67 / 0.688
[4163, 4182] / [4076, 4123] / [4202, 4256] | -0.038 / 0.674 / 0.661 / 0.667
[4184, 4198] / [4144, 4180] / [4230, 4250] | 0.003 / 0.696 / 0.668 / 0.686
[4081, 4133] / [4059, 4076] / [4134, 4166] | -0.007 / 0.67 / 0.699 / 0.684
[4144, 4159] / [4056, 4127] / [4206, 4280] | -0.025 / 0.677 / 0.662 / 0.671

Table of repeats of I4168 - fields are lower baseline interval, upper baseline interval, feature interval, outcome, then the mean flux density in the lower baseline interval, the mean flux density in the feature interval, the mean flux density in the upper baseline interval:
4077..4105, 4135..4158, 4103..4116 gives 0.0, 0.662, 0.673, 0.692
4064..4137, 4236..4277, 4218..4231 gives 0.8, 0.682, 0.628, 0.663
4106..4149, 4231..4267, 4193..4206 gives -0.1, 0.705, 0.689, 0.669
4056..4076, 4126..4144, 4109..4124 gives -0.2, 0.667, 0.71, 0.711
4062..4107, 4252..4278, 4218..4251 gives 0.5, 0.658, 0.651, 0.661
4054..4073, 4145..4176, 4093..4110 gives 1.2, 0.666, 0.632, 0.698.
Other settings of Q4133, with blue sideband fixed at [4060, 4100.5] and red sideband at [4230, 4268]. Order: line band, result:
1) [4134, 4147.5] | -0.03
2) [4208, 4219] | -0.04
